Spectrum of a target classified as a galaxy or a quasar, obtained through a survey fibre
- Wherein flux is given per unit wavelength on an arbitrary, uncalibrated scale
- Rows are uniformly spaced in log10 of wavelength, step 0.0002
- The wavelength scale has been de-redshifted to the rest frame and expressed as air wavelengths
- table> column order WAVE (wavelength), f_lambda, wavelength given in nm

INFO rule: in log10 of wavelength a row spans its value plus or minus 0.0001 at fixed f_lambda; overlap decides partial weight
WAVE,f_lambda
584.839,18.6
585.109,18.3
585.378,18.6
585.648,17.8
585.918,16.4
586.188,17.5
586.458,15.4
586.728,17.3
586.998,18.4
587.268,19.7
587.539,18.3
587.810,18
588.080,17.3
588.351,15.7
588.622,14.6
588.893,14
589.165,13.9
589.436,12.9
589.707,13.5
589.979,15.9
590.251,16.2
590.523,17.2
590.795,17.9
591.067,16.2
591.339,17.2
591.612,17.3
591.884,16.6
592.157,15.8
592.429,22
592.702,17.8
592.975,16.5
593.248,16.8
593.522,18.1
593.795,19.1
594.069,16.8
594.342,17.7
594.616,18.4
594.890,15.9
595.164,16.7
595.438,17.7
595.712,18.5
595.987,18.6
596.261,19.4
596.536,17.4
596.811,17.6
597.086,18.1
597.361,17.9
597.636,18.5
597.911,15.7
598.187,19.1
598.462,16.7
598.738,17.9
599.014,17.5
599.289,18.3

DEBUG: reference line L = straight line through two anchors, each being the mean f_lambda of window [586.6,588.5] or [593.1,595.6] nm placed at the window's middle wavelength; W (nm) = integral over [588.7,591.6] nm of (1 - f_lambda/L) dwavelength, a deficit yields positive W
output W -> 0.35 nm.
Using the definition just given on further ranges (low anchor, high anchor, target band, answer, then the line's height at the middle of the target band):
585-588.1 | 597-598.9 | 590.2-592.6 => 0.04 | 17.7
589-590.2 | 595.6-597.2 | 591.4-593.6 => -0.23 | 15.9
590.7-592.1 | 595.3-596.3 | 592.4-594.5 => -0.03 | 17.7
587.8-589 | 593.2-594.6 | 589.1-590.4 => 0.14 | 16.3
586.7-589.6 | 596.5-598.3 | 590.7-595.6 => -0.11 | 17.1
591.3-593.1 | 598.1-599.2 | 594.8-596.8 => -0.01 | 17.7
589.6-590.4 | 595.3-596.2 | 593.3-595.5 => 0.01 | 17.6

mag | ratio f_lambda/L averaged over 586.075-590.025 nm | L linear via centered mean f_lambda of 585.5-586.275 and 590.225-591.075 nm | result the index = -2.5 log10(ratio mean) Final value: 0.07 mag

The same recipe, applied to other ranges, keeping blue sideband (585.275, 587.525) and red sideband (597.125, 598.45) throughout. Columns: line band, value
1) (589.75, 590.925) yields 0.073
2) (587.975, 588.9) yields 0.140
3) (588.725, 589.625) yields 0.282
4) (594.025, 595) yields 0.026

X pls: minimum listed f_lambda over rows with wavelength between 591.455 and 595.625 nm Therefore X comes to 15.8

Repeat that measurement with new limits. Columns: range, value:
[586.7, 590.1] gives 12.9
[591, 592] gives 16.2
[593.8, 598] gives 15.7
